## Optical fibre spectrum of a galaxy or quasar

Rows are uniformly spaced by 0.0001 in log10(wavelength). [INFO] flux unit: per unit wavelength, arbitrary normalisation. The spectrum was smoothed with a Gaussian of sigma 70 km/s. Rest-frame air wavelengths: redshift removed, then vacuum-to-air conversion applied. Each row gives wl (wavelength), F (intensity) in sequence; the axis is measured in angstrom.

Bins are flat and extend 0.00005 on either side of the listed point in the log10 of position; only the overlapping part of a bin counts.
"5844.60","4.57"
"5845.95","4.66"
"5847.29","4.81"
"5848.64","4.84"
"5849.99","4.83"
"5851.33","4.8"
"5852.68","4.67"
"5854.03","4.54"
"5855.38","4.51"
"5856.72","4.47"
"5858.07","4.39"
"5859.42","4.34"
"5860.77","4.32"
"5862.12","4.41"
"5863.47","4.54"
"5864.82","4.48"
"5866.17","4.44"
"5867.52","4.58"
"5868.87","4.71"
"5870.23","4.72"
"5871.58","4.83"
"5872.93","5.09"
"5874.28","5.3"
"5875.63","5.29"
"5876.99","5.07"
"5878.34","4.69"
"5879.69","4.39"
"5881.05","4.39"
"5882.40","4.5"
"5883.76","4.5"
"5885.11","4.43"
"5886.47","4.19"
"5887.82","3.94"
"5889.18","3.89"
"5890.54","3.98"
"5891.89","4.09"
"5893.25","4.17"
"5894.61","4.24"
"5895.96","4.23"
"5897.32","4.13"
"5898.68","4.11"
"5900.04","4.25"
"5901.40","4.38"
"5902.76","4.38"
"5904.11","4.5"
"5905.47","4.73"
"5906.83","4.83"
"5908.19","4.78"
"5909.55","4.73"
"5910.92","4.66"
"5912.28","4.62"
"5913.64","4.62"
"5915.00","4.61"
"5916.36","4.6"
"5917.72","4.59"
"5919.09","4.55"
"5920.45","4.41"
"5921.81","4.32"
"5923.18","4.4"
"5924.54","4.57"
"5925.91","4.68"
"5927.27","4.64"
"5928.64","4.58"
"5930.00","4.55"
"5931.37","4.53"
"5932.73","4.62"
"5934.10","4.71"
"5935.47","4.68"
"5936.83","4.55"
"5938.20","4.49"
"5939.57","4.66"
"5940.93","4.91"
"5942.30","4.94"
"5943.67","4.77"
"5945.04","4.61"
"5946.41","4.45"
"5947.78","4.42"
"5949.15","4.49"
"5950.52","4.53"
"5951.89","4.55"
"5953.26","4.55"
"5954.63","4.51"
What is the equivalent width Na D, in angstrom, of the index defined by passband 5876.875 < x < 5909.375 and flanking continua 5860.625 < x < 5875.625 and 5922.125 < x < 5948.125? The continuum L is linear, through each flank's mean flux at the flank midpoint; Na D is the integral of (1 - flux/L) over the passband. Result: 2.2 angstrom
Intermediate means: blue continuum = 4.72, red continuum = 4.62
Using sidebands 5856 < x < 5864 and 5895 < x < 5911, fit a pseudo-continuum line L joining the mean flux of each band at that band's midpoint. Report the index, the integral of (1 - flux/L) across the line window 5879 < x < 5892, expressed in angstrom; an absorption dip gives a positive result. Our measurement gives 0.6 angstrom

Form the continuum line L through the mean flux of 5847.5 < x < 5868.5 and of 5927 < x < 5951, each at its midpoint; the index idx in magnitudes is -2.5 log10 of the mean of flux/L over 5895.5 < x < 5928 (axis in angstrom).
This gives 0.02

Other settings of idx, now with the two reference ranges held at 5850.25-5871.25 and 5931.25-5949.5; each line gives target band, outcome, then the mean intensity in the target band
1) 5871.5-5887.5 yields -0.03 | 4.7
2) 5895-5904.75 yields 0.07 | 4.28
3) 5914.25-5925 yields 0.02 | 4.51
